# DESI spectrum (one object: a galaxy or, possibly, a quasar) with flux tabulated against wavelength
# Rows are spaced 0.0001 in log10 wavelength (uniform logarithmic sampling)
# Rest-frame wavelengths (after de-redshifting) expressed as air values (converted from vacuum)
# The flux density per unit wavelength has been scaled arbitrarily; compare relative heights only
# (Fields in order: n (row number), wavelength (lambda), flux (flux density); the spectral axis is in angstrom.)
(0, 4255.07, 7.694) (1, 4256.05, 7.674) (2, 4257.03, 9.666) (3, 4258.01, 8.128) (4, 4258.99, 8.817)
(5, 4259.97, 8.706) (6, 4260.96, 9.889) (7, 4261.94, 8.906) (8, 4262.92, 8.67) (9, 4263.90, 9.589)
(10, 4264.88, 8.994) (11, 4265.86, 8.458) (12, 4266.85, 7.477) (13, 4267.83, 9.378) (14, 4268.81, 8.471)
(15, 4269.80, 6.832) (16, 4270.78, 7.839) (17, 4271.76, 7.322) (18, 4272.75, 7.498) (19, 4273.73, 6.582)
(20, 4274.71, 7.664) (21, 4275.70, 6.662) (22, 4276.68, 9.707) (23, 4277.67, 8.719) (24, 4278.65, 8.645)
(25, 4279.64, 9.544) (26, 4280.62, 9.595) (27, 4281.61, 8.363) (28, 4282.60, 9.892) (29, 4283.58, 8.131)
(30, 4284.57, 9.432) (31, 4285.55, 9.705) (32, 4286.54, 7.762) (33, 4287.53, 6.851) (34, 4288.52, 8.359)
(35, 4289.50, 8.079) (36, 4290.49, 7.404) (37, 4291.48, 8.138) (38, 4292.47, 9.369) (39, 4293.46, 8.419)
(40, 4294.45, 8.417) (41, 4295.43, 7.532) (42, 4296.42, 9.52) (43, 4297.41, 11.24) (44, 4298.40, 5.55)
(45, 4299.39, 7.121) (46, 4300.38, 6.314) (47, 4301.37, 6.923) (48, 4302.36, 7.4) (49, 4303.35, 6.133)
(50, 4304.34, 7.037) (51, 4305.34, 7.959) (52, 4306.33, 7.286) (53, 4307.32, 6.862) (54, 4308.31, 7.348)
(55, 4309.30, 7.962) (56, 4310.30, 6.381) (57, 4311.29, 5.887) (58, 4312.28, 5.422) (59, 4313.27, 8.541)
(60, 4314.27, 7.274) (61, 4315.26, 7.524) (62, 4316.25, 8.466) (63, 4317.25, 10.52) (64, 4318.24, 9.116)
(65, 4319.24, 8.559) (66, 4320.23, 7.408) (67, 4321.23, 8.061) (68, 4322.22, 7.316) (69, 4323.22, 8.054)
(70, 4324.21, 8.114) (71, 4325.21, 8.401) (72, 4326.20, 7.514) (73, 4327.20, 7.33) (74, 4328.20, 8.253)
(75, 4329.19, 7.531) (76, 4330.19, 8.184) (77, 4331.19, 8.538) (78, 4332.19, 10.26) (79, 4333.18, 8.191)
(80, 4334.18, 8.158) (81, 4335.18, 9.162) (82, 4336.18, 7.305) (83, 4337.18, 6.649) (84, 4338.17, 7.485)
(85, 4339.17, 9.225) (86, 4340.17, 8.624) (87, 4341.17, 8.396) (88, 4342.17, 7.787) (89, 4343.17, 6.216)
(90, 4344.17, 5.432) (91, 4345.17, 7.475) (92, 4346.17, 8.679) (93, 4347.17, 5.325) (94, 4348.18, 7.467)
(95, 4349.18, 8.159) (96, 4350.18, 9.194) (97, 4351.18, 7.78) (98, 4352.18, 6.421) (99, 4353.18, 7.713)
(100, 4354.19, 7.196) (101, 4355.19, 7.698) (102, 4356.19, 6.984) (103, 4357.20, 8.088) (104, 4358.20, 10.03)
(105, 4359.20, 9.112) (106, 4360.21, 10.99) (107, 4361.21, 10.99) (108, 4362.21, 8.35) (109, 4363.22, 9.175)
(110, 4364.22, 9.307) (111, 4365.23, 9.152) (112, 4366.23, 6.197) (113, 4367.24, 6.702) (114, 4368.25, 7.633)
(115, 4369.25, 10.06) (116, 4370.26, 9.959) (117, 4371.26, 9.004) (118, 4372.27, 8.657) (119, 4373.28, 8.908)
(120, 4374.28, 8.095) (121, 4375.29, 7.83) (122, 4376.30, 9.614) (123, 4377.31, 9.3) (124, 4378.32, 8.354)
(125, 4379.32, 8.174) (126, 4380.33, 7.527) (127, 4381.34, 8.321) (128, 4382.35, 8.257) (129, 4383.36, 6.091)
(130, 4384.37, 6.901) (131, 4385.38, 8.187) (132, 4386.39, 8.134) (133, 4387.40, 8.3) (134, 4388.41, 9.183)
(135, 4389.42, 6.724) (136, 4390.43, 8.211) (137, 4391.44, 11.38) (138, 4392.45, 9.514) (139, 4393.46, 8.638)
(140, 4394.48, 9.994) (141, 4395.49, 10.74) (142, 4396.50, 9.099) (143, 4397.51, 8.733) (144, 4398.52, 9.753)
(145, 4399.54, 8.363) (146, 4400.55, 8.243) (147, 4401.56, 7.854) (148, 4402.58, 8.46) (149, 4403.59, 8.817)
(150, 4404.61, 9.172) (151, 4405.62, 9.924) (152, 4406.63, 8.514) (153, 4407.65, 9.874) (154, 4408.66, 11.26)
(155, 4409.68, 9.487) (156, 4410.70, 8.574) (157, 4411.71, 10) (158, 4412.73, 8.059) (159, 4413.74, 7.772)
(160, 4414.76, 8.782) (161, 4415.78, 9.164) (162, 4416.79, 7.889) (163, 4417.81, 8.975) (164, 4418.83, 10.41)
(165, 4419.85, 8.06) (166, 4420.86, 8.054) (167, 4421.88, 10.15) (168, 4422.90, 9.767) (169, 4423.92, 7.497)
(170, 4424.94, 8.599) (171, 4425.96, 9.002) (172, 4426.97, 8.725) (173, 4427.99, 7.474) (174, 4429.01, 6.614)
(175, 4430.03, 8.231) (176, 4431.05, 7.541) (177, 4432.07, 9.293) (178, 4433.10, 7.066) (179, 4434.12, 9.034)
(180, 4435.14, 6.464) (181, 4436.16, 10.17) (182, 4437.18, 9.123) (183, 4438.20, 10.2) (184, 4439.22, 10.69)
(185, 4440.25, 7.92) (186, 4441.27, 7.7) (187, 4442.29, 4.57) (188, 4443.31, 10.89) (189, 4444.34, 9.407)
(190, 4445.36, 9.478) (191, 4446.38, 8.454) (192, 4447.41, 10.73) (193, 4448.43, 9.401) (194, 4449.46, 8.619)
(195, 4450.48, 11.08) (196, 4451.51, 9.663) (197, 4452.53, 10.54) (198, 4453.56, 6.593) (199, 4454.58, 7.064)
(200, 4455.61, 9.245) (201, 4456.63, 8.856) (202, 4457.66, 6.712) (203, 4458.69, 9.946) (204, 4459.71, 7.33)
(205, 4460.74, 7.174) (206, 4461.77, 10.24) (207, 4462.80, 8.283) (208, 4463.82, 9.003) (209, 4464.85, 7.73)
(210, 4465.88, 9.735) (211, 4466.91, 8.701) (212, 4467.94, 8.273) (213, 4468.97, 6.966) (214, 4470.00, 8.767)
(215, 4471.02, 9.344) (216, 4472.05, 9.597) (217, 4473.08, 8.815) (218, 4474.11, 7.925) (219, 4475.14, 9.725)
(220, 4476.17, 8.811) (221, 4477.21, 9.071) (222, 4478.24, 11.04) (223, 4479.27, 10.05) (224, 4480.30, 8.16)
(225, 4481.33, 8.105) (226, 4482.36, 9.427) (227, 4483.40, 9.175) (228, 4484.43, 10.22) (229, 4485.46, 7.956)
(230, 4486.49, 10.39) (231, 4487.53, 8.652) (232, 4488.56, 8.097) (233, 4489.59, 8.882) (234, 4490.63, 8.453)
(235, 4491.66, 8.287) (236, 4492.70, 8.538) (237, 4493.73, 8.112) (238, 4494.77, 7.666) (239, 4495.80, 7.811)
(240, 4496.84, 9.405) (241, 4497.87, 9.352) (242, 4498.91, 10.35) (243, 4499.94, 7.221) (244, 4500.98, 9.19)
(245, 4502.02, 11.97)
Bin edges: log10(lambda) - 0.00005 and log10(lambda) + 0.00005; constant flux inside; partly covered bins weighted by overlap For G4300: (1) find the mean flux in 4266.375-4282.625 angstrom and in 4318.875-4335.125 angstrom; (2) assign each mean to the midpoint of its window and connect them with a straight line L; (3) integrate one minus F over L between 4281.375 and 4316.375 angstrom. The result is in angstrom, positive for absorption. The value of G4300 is 1.8 angstrom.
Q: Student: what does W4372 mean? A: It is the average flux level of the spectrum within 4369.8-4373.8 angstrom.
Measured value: 9.13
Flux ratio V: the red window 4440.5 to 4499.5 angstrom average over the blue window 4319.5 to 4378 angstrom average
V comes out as 1.08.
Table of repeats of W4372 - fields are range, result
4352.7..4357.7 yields 7.53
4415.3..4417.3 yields 8.54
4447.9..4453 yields 9.87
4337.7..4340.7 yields 8.45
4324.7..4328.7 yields 7.88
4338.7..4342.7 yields 8.48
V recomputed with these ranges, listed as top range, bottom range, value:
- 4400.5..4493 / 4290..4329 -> 1.14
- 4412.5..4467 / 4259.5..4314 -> 1.08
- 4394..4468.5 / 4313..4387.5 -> 1.08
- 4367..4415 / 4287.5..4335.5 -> 1.11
